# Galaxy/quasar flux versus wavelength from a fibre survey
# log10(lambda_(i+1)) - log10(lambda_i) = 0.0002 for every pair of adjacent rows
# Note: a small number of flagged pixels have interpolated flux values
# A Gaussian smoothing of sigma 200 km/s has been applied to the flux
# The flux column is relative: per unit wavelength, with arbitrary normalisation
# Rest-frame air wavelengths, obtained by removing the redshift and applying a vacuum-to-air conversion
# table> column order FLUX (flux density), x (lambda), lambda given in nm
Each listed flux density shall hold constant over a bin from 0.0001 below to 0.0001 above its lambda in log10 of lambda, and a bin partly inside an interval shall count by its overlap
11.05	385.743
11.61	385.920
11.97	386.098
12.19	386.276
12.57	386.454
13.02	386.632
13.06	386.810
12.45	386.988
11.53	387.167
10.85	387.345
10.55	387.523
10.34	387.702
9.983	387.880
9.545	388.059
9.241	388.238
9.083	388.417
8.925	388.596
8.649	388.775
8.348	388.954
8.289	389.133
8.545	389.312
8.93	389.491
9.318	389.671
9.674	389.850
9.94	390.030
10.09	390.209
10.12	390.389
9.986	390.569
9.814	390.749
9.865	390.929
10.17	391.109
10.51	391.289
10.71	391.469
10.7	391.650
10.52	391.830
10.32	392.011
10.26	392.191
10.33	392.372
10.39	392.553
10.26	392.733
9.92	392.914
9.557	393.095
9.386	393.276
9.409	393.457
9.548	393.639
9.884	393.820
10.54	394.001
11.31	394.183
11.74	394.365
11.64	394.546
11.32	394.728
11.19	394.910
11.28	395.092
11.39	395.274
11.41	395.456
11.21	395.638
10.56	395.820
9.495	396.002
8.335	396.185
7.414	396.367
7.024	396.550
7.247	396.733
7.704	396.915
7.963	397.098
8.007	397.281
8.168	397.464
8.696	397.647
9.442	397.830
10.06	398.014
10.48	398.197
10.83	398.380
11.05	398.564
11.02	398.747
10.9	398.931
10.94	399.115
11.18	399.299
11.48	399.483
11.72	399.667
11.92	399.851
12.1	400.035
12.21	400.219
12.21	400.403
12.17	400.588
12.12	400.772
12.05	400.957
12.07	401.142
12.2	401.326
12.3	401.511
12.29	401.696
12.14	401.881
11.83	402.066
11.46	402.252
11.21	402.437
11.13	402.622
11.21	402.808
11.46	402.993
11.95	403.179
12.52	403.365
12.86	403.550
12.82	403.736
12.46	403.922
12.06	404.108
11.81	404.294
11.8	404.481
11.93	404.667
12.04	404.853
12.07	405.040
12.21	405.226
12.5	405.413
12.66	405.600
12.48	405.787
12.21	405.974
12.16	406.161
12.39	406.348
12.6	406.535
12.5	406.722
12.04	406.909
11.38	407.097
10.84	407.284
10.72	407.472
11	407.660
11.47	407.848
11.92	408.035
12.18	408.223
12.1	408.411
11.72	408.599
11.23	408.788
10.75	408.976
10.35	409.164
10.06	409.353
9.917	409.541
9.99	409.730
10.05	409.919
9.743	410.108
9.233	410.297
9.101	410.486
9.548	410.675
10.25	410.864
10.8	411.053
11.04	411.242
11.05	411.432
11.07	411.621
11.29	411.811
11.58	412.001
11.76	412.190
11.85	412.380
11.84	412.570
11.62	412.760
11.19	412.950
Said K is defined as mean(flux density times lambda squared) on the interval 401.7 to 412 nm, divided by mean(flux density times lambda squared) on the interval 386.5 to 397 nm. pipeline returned 1.2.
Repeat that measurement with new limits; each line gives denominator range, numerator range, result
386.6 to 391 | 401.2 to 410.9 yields 1.26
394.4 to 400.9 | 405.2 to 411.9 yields 1.14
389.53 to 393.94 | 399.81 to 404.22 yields 1.26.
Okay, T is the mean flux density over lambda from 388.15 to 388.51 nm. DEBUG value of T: 9.15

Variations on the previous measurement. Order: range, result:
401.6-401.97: 12.2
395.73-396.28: 9.45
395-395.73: 11.3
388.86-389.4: 8.4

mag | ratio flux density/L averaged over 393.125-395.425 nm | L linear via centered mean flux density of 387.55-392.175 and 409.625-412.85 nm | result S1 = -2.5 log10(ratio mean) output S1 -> -0.09 mag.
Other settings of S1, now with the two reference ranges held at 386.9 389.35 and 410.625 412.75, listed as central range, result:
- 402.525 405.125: -0.13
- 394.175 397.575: 0.06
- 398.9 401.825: -0.14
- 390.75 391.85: -0.04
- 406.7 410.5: 0.01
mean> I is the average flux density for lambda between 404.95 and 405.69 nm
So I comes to 12.4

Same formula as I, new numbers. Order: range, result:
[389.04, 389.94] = 8.95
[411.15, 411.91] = 11.1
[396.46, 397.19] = 7.49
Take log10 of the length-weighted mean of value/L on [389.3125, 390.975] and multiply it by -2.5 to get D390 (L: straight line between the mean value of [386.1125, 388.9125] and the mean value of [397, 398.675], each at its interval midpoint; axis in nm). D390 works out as 0.08 mag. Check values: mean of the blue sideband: 10.8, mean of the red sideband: 9.42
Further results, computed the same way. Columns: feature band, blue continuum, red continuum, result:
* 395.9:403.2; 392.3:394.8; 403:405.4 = 0.08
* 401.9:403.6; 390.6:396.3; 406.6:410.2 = -0.09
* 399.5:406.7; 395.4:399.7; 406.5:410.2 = -0.16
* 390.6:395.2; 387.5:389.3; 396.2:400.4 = -0.10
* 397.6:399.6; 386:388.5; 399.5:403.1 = 0.11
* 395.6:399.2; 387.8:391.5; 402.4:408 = 0.16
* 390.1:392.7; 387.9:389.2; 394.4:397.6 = -0.12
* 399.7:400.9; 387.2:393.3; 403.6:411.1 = -0.13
